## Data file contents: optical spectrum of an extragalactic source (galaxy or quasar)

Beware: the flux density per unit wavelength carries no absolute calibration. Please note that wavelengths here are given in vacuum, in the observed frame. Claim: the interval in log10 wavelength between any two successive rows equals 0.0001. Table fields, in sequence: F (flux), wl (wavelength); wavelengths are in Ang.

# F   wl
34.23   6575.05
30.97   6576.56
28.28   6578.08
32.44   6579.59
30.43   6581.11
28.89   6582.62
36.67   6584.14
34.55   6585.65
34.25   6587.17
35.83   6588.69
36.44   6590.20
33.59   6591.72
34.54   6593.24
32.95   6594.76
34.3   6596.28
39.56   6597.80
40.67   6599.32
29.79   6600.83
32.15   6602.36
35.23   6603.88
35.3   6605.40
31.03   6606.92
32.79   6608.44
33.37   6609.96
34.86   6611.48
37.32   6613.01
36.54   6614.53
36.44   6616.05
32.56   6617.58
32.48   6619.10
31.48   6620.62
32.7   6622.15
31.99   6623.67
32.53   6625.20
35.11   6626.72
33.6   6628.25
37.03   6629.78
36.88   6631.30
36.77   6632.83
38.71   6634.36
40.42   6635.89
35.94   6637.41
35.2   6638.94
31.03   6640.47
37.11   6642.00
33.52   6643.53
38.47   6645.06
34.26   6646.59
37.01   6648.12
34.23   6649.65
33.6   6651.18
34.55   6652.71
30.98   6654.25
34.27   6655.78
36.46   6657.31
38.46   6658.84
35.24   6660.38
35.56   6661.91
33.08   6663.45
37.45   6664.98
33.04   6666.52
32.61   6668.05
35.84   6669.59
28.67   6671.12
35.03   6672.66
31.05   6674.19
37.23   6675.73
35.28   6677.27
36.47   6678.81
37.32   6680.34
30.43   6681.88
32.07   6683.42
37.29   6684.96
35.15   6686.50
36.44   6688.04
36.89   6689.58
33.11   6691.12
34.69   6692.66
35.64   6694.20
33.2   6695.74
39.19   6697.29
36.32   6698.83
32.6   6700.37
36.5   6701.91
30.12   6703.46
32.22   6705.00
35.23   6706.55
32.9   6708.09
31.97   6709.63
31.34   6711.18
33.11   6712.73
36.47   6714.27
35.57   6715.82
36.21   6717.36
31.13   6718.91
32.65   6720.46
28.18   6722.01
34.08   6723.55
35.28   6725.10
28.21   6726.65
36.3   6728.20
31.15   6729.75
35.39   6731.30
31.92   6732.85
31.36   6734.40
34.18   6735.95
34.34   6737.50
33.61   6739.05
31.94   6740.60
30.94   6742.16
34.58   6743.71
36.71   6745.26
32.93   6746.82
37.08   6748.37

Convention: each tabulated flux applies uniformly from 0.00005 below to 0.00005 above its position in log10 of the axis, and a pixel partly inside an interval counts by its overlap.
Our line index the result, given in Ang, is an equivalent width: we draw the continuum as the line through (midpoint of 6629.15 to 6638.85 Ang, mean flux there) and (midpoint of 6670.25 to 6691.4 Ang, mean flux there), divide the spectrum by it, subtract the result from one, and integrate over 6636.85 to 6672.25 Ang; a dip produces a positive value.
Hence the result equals 1.5 Ang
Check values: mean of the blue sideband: 37.5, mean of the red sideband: 34.5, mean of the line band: 34.6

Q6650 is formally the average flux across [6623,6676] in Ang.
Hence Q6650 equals 34.9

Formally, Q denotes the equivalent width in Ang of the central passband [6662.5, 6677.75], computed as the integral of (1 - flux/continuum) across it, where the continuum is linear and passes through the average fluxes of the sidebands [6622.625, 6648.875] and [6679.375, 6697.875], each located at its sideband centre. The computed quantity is 0.6 Ang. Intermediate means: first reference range 35.6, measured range 33.9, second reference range 35.1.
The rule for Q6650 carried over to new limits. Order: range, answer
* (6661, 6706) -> 34.5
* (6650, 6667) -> 34.8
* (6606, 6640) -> 34.8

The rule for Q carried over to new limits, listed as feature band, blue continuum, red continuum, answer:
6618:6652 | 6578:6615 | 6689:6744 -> -1.02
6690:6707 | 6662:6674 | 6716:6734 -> -0.64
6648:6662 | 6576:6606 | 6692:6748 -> -0.50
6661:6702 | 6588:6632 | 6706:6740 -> -1.30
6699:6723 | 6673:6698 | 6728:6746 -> 0.77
